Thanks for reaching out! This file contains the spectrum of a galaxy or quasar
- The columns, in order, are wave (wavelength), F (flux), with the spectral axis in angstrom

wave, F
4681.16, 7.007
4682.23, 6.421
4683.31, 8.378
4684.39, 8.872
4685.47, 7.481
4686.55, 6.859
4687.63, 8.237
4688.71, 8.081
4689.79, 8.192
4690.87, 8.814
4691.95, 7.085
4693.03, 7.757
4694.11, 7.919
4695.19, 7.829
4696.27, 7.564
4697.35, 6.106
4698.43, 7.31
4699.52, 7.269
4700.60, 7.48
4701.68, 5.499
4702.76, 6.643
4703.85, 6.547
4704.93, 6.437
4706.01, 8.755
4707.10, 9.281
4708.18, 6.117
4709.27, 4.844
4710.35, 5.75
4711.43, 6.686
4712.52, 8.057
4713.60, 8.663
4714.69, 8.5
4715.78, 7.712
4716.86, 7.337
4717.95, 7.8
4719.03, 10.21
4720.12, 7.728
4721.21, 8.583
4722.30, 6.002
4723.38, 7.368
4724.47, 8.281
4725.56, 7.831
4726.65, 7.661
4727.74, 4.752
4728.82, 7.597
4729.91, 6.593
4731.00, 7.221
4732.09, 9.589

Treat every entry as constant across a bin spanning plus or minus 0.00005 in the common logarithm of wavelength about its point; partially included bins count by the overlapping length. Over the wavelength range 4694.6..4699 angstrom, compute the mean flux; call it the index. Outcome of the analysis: 7.21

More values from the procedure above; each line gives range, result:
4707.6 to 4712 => 5.9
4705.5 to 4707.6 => 8.99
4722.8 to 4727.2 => 7.76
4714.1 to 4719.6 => 8.31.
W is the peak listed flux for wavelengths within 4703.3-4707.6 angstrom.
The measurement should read 9.281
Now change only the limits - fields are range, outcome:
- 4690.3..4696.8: 8.814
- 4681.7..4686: 8.872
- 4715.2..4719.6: 10.21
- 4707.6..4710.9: 6.117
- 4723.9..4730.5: 8.281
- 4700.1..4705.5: 7.48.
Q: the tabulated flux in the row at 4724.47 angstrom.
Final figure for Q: 8.281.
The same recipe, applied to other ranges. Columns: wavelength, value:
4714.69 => 8.5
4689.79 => 8.192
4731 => 7.221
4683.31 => 8.378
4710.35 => 5.75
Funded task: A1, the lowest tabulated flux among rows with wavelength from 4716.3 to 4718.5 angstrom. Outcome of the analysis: 7.337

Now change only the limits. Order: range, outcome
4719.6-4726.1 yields 6.002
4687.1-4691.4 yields 8.081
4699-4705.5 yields 5.499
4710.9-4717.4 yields 6.686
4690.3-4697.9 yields 6.106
